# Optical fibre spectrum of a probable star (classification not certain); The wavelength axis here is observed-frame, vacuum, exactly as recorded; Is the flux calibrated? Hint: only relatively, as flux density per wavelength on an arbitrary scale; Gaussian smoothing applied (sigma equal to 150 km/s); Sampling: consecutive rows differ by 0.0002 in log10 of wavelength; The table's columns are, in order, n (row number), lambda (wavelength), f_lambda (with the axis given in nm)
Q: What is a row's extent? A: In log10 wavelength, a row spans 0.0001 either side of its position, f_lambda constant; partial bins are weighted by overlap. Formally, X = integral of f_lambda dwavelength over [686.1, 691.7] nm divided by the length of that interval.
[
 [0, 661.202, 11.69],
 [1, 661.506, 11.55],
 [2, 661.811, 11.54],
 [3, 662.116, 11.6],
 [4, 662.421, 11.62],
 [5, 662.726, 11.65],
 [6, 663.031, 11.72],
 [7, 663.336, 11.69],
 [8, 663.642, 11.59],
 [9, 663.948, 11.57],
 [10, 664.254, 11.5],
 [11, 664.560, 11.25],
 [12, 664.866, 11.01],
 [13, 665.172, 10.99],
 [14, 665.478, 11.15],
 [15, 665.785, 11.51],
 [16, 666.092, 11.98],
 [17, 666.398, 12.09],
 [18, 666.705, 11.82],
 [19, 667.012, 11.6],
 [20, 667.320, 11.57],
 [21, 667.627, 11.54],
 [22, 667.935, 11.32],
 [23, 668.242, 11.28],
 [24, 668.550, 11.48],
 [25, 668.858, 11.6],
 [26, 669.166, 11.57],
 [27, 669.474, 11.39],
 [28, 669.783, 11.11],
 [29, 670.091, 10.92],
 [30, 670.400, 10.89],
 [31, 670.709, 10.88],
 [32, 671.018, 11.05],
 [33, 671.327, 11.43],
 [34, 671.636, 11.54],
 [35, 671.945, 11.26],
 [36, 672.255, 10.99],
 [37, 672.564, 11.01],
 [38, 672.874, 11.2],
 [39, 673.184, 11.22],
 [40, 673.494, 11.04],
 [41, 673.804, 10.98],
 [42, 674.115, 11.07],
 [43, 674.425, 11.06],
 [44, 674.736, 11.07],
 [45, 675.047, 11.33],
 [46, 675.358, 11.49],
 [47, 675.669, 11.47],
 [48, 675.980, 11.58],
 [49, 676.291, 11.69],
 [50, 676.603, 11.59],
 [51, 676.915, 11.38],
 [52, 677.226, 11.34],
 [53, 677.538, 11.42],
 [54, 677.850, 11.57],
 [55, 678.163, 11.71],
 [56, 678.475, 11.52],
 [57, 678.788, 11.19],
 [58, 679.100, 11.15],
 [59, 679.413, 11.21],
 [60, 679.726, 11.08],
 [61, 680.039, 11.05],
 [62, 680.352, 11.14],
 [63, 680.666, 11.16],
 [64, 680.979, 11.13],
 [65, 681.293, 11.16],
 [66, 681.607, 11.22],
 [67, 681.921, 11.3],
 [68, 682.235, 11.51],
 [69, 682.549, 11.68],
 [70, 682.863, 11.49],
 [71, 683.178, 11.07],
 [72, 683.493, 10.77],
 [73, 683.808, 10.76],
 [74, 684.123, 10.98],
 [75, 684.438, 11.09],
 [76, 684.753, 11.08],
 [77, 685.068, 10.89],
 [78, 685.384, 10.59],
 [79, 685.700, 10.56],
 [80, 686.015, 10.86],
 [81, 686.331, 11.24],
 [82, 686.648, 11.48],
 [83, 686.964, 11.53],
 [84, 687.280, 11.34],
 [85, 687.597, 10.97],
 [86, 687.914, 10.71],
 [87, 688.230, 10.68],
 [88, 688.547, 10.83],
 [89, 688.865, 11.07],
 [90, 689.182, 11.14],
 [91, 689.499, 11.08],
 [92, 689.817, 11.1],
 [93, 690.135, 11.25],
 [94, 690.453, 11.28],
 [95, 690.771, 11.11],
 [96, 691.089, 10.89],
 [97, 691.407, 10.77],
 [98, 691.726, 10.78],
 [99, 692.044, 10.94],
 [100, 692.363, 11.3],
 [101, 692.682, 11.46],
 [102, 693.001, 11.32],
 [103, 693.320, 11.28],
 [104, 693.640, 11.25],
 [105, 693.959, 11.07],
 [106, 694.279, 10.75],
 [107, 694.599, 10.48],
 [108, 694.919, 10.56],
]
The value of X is 11.1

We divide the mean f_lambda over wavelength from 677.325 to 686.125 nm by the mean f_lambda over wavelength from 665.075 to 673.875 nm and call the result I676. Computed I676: 1.0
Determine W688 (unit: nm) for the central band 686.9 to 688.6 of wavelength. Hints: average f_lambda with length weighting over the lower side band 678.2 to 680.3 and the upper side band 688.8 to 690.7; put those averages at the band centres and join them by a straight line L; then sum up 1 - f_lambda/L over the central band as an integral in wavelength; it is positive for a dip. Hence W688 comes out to 0.03 nm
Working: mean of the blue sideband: 11.2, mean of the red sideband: 11.2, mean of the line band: 11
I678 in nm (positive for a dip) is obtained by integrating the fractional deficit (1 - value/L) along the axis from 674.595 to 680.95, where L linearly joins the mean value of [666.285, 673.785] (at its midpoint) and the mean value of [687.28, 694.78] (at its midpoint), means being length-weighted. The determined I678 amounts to -0.08 nm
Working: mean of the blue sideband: 11.3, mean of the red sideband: 11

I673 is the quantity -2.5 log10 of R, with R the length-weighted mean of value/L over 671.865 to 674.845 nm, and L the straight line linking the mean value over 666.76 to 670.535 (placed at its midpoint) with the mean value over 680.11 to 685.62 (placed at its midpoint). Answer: 0.02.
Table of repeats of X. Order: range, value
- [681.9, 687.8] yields 11.1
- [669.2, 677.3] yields 11.2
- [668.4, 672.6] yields 11.2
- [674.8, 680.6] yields 11.4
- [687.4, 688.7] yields 10.8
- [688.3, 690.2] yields 11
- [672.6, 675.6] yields 11.2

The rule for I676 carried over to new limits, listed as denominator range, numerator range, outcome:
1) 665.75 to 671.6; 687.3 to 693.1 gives 0.97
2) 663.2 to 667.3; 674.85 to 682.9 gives 0.99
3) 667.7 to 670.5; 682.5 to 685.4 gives 0.98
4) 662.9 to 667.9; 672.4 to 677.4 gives 0.98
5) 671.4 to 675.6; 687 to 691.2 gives 0.99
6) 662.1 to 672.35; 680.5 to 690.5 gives 0.97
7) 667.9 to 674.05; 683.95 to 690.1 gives 0.98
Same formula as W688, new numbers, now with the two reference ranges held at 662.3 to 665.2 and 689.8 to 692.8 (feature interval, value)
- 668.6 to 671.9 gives 0.04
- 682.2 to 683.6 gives -0.01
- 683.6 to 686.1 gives 0.07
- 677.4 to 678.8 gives -0.03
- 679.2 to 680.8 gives 0.02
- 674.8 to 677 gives -0.04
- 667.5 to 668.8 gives 0.00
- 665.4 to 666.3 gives -0.01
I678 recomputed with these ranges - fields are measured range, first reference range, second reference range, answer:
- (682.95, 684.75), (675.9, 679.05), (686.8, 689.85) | 0.041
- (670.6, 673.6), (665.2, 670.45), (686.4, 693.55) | 0.059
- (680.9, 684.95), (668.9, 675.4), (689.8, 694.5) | -0.015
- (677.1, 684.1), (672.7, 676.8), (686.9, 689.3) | -0.051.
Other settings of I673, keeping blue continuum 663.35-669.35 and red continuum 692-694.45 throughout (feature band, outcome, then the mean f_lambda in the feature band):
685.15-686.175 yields 0.057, 10.7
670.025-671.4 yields 0.042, 11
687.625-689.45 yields 0.032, 10.9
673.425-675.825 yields 0.020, 11.2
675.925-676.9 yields -0.019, 11.6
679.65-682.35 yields 0.013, 11.2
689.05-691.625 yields 0.014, 11.1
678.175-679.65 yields 0.004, 11.3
